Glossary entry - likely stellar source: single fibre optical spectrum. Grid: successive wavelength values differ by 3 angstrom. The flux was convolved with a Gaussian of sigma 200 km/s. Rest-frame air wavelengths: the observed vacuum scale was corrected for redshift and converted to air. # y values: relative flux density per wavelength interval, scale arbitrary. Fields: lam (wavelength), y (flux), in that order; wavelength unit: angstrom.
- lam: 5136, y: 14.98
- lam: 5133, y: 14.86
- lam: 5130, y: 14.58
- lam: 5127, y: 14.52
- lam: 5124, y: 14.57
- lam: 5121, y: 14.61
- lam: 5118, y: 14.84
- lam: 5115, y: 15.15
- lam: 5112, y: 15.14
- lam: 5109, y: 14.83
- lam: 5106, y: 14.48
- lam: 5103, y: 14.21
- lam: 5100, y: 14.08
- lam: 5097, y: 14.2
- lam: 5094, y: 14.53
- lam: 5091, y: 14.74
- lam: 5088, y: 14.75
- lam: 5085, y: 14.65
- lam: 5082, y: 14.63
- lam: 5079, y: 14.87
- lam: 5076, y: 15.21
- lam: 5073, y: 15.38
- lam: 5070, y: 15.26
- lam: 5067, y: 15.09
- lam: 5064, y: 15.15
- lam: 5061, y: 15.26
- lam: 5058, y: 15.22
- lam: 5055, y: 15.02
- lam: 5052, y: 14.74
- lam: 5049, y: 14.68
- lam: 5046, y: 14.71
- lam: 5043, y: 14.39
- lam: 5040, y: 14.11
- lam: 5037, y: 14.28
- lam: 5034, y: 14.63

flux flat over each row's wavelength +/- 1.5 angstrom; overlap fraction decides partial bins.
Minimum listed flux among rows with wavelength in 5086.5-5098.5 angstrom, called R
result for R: 14.2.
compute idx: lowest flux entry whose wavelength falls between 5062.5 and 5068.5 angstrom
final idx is 15.09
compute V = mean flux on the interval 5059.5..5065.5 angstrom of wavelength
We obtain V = 15.2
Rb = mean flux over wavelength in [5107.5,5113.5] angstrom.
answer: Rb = 15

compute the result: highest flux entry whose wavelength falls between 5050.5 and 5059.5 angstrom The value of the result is 15.22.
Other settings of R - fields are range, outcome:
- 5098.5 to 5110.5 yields 14.08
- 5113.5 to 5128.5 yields 14.52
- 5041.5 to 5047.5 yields 14.39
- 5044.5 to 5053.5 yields 14.68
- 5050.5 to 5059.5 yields 14.74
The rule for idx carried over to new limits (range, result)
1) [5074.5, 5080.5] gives 14.87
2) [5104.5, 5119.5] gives 14.48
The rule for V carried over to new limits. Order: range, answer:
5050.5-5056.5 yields 14.9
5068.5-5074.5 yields 15.3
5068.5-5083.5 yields 15.1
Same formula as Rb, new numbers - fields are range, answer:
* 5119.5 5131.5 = 14.6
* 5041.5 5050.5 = 14.6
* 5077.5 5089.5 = 14.7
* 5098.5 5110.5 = 14.4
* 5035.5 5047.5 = 14.4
